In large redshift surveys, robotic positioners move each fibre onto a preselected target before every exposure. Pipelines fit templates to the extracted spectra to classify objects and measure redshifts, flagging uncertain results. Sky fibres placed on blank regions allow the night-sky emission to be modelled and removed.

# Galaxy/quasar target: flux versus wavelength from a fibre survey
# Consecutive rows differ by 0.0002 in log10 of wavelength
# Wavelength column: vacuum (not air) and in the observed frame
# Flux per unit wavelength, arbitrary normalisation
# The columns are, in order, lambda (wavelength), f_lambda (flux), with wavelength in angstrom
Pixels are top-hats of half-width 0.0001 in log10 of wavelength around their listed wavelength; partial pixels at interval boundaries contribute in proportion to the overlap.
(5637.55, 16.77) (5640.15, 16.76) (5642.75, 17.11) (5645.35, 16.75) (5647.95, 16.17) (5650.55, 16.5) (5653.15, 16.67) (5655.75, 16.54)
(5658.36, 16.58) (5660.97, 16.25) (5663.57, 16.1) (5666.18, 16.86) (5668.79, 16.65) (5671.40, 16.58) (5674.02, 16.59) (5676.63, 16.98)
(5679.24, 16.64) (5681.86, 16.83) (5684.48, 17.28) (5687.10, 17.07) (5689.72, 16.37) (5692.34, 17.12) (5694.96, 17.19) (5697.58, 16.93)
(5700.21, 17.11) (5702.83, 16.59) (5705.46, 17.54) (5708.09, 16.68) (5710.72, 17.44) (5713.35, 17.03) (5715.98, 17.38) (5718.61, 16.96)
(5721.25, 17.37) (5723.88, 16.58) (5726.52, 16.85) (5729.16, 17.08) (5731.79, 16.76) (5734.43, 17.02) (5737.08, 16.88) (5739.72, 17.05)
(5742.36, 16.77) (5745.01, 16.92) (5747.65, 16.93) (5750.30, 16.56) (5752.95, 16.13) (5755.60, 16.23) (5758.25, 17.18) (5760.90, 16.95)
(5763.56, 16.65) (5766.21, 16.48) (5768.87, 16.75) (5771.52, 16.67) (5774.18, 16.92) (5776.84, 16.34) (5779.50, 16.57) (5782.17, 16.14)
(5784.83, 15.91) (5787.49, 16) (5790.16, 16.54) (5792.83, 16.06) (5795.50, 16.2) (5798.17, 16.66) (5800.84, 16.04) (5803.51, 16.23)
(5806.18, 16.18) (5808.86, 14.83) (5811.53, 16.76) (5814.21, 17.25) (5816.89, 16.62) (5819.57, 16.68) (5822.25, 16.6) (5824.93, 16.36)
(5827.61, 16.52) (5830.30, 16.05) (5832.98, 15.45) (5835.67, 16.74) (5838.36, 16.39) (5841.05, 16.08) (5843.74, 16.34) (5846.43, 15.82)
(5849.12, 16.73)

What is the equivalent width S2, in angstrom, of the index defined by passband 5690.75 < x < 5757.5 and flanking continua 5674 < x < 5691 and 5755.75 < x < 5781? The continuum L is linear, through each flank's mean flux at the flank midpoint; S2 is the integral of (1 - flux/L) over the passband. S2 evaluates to -0.6 angstrom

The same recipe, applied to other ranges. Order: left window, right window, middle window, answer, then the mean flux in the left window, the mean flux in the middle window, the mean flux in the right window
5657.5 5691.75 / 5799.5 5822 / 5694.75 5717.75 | -0.7 angstrom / 16.7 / 17.1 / 16.3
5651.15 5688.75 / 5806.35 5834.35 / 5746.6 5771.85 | -0.3 angstrom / 16.7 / 16.7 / 16.3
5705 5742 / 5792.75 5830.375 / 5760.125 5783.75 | 0.1 angstrom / 17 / 16.6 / 16.4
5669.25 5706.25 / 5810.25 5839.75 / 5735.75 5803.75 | 0.5 angstrom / 16.9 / 16.5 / 16.5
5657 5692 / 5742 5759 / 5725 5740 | -0.2 angstrom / 16.7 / 16.9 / 16.7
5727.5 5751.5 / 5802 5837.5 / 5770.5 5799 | 0.4 angstrom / 16.9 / 16.4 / 16.3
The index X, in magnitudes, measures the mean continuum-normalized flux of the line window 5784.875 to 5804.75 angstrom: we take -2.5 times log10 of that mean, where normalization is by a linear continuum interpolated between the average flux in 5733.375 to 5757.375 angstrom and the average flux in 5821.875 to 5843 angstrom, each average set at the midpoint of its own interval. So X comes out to 0.02 mag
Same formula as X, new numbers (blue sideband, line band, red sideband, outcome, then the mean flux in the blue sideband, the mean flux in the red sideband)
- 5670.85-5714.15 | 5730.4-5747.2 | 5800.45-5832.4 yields -0.01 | 16.9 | 16.3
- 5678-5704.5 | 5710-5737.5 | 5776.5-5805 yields -0.02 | 16.9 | 16.2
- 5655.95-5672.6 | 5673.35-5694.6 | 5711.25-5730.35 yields -0.01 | 16.5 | 17.1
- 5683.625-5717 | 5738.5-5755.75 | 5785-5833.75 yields 0.00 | 17.1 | 16.3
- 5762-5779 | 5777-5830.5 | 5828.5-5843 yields 0.01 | 16.6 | 16.2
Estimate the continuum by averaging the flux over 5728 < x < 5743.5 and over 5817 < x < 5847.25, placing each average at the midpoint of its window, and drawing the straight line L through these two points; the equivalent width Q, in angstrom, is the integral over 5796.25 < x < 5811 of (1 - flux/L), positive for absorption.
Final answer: 0.40 angstrom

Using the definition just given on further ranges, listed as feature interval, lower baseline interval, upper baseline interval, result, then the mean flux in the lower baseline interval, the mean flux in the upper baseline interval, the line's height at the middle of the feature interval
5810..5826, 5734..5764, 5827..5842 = -0.4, 16.8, 16.2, 16.3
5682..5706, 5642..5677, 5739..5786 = -0.6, 16.6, 16.6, 16.6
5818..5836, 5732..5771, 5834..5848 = 0.0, 16.7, 16.3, 16.3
